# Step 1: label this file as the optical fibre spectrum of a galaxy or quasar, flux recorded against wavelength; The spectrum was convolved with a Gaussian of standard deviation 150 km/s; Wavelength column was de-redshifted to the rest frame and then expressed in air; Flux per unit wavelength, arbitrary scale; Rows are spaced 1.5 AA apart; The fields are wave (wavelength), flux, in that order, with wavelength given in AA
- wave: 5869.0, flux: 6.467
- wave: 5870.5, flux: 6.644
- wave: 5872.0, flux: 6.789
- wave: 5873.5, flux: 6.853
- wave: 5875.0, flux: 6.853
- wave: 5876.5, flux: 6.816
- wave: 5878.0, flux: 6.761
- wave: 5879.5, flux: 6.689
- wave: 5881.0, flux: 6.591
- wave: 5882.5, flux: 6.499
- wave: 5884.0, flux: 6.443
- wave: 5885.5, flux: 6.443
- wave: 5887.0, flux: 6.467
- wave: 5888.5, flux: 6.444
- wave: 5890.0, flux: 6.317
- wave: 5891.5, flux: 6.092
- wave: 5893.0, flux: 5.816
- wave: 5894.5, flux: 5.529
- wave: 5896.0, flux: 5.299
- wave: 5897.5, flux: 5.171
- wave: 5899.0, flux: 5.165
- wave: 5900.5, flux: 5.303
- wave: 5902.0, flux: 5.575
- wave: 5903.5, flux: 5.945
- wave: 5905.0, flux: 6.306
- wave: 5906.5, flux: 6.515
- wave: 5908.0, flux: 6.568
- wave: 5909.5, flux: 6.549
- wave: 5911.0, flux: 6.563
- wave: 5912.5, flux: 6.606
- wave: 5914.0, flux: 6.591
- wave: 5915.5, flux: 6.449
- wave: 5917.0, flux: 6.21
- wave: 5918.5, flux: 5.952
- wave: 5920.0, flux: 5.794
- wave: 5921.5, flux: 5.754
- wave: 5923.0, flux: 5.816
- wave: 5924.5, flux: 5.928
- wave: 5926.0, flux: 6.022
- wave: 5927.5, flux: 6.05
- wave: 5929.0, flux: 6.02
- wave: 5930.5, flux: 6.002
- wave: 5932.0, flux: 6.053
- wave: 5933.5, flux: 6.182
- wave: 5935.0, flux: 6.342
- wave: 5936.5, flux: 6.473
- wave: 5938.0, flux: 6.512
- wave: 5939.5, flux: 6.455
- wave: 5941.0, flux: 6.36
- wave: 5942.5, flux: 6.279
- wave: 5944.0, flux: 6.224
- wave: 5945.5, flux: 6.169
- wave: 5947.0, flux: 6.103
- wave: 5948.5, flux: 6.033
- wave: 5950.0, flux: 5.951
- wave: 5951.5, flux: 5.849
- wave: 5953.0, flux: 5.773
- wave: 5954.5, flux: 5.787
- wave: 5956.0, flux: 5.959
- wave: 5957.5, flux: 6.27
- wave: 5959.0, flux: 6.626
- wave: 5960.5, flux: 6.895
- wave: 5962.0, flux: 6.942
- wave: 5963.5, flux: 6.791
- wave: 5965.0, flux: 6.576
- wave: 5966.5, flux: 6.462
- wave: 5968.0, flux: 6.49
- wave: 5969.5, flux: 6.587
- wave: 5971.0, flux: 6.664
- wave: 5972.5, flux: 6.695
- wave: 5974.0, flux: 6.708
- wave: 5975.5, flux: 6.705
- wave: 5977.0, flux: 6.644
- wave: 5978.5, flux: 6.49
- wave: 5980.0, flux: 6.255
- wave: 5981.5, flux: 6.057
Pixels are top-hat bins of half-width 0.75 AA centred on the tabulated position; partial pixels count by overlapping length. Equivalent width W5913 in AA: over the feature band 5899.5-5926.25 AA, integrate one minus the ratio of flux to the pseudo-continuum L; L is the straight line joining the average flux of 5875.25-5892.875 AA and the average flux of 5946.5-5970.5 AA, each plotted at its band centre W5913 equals 1.24 AA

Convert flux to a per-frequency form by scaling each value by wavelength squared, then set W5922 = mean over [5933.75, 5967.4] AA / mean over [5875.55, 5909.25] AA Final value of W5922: 1.0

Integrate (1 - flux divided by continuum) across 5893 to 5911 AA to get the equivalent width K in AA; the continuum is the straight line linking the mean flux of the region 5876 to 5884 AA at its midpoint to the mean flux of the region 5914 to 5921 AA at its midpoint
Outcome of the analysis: 1.42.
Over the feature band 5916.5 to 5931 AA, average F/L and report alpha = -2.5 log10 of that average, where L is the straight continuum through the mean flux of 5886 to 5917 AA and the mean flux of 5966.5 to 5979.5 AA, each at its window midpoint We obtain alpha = 0.05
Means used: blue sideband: 6.07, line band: 5.95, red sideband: 6.61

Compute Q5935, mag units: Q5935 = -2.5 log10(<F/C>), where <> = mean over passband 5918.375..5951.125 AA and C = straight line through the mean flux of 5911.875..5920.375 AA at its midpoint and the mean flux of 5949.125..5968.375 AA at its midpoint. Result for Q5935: 0.034 mag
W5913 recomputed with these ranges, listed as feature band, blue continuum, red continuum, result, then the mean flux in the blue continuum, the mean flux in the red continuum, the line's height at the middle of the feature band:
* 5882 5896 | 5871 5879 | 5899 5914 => 0.8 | 6.81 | 6.18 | 6.53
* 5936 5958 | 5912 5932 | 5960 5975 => 0.9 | 6.08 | 6.68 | 6.41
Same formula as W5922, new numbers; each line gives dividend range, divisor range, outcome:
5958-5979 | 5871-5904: 1.11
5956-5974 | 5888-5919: 1.12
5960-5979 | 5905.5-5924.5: 1.08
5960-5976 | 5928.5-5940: 1.08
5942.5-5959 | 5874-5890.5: 0.94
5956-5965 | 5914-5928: 1.11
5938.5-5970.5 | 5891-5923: 1.07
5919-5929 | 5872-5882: 0.89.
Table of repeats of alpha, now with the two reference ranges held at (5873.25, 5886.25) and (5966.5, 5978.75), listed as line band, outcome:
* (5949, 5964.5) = 0.057 mag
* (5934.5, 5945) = 0.043 mag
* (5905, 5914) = 0.017 mag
